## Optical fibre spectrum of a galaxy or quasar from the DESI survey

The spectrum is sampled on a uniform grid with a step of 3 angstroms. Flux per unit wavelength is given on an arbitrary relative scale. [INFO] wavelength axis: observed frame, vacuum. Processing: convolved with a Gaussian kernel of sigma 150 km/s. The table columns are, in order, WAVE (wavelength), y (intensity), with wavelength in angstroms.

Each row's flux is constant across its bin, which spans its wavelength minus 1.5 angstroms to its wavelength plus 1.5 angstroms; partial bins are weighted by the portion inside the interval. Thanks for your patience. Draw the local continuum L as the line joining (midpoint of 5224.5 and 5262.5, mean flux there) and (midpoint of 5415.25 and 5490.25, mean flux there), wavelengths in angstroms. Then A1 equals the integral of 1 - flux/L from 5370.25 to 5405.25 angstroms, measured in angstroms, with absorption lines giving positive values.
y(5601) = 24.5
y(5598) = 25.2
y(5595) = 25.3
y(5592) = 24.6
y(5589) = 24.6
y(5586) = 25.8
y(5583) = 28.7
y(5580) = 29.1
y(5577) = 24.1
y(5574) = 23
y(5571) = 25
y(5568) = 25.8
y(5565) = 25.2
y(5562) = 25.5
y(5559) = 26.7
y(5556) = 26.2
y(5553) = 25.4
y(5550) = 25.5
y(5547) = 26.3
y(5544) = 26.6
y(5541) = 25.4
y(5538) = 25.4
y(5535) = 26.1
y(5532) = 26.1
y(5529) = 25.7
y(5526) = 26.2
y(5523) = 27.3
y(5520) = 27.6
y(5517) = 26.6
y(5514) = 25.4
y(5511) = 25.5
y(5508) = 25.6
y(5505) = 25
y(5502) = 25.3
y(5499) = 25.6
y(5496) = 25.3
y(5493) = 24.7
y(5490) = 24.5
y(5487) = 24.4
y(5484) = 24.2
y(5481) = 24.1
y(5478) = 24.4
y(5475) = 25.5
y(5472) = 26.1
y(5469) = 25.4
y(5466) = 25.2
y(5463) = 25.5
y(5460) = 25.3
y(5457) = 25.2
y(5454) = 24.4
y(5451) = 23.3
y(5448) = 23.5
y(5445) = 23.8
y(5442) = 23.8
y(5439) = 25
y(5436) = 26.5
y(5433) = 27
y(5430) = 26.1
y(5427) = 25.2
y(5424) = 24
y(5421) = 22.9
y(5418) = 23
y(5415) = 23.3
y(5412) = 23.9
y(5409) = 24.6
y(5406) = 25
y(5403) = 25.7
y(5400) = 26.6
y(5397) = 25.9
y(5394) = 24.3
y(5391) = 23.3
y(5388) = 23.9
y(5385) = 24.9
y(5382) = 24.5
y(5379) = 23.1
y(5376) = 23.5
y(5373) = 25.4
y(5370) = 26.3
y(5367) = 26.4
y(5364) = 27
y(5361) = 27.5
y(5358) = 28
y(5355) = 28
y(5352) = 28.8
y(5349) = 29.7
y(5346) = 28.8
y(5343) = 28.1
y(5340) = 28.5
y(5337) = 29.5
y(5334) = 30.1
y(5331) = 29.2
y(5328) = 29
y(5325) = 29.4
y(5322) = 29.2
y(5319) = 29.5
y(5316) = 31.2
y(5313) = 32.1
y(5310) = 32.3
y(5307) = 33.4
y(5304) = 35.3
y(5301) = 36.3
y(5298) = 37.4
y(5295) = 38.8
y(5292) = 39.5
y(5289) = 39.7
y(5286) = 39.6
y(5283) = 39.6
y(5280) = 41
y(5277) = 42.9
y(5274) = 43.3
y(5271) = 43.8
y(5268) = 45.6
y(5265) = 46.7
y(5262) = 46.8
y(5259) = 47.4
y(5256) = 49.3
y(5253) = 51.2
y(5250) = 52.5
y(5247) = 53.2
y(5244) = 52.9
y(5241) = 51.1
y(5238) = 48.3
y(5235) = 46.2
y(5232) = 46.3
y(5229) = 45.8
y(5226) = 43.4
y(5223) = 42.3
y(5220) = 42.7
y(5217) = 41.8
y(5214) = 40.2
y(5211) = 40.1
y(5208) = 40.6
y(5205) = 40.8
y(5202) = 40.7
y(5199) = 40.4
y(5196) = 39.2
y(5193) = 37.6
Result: 8.10 angstroms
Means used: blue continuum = 48.9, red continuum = 24.7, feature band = 24.7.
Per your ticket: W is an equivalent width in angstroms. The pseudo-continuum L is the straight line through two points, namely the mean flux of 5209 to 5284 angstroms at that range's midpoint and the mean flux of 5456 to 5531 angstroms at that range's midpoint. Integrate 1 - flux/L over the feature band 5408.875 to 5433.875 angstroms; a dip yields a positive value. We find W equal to 5.6 angstroms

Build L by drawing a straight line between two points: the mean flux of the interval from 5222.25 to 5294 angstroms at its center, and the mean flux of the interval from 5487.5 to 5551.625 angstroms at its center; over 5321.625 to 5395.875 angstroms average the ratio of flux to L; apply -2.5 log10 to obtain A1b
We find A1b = 0.37 mag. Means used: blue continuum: 45.8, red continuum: 25.8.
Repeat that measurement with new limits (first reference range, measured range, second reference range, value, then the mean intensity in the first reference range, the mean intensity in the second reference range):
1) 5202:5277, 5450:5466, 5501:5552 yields 0.230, 45.8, 26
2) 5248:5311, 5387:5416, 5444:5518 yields 0.273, 42.2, 24.9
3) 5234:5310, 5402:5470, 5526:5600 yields 0.335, 43.8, 25.7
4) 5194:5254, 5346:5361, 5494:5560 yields 0.276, 44.9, 25.9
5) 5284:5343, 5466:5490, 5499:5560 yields 0.116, 33.1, 26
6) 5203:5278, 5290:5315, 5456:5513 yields 0.141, 45.8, 25.1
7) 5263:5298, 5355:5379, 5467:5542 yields 0.329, 41.7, 25.5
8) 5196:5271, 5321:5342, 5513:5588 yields 0.326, 45.5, 26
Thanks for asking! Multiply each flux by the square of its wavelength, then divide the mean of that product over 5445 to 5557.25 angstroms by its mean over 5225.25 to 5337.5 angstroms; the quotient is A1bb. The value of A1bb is 0.68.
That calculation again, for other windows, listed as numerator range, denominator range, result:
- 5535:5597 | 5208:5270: 0.62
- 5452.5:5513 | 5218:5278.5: 0.58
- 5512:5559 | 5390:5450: 1.10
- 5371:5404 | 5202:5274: 0.57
